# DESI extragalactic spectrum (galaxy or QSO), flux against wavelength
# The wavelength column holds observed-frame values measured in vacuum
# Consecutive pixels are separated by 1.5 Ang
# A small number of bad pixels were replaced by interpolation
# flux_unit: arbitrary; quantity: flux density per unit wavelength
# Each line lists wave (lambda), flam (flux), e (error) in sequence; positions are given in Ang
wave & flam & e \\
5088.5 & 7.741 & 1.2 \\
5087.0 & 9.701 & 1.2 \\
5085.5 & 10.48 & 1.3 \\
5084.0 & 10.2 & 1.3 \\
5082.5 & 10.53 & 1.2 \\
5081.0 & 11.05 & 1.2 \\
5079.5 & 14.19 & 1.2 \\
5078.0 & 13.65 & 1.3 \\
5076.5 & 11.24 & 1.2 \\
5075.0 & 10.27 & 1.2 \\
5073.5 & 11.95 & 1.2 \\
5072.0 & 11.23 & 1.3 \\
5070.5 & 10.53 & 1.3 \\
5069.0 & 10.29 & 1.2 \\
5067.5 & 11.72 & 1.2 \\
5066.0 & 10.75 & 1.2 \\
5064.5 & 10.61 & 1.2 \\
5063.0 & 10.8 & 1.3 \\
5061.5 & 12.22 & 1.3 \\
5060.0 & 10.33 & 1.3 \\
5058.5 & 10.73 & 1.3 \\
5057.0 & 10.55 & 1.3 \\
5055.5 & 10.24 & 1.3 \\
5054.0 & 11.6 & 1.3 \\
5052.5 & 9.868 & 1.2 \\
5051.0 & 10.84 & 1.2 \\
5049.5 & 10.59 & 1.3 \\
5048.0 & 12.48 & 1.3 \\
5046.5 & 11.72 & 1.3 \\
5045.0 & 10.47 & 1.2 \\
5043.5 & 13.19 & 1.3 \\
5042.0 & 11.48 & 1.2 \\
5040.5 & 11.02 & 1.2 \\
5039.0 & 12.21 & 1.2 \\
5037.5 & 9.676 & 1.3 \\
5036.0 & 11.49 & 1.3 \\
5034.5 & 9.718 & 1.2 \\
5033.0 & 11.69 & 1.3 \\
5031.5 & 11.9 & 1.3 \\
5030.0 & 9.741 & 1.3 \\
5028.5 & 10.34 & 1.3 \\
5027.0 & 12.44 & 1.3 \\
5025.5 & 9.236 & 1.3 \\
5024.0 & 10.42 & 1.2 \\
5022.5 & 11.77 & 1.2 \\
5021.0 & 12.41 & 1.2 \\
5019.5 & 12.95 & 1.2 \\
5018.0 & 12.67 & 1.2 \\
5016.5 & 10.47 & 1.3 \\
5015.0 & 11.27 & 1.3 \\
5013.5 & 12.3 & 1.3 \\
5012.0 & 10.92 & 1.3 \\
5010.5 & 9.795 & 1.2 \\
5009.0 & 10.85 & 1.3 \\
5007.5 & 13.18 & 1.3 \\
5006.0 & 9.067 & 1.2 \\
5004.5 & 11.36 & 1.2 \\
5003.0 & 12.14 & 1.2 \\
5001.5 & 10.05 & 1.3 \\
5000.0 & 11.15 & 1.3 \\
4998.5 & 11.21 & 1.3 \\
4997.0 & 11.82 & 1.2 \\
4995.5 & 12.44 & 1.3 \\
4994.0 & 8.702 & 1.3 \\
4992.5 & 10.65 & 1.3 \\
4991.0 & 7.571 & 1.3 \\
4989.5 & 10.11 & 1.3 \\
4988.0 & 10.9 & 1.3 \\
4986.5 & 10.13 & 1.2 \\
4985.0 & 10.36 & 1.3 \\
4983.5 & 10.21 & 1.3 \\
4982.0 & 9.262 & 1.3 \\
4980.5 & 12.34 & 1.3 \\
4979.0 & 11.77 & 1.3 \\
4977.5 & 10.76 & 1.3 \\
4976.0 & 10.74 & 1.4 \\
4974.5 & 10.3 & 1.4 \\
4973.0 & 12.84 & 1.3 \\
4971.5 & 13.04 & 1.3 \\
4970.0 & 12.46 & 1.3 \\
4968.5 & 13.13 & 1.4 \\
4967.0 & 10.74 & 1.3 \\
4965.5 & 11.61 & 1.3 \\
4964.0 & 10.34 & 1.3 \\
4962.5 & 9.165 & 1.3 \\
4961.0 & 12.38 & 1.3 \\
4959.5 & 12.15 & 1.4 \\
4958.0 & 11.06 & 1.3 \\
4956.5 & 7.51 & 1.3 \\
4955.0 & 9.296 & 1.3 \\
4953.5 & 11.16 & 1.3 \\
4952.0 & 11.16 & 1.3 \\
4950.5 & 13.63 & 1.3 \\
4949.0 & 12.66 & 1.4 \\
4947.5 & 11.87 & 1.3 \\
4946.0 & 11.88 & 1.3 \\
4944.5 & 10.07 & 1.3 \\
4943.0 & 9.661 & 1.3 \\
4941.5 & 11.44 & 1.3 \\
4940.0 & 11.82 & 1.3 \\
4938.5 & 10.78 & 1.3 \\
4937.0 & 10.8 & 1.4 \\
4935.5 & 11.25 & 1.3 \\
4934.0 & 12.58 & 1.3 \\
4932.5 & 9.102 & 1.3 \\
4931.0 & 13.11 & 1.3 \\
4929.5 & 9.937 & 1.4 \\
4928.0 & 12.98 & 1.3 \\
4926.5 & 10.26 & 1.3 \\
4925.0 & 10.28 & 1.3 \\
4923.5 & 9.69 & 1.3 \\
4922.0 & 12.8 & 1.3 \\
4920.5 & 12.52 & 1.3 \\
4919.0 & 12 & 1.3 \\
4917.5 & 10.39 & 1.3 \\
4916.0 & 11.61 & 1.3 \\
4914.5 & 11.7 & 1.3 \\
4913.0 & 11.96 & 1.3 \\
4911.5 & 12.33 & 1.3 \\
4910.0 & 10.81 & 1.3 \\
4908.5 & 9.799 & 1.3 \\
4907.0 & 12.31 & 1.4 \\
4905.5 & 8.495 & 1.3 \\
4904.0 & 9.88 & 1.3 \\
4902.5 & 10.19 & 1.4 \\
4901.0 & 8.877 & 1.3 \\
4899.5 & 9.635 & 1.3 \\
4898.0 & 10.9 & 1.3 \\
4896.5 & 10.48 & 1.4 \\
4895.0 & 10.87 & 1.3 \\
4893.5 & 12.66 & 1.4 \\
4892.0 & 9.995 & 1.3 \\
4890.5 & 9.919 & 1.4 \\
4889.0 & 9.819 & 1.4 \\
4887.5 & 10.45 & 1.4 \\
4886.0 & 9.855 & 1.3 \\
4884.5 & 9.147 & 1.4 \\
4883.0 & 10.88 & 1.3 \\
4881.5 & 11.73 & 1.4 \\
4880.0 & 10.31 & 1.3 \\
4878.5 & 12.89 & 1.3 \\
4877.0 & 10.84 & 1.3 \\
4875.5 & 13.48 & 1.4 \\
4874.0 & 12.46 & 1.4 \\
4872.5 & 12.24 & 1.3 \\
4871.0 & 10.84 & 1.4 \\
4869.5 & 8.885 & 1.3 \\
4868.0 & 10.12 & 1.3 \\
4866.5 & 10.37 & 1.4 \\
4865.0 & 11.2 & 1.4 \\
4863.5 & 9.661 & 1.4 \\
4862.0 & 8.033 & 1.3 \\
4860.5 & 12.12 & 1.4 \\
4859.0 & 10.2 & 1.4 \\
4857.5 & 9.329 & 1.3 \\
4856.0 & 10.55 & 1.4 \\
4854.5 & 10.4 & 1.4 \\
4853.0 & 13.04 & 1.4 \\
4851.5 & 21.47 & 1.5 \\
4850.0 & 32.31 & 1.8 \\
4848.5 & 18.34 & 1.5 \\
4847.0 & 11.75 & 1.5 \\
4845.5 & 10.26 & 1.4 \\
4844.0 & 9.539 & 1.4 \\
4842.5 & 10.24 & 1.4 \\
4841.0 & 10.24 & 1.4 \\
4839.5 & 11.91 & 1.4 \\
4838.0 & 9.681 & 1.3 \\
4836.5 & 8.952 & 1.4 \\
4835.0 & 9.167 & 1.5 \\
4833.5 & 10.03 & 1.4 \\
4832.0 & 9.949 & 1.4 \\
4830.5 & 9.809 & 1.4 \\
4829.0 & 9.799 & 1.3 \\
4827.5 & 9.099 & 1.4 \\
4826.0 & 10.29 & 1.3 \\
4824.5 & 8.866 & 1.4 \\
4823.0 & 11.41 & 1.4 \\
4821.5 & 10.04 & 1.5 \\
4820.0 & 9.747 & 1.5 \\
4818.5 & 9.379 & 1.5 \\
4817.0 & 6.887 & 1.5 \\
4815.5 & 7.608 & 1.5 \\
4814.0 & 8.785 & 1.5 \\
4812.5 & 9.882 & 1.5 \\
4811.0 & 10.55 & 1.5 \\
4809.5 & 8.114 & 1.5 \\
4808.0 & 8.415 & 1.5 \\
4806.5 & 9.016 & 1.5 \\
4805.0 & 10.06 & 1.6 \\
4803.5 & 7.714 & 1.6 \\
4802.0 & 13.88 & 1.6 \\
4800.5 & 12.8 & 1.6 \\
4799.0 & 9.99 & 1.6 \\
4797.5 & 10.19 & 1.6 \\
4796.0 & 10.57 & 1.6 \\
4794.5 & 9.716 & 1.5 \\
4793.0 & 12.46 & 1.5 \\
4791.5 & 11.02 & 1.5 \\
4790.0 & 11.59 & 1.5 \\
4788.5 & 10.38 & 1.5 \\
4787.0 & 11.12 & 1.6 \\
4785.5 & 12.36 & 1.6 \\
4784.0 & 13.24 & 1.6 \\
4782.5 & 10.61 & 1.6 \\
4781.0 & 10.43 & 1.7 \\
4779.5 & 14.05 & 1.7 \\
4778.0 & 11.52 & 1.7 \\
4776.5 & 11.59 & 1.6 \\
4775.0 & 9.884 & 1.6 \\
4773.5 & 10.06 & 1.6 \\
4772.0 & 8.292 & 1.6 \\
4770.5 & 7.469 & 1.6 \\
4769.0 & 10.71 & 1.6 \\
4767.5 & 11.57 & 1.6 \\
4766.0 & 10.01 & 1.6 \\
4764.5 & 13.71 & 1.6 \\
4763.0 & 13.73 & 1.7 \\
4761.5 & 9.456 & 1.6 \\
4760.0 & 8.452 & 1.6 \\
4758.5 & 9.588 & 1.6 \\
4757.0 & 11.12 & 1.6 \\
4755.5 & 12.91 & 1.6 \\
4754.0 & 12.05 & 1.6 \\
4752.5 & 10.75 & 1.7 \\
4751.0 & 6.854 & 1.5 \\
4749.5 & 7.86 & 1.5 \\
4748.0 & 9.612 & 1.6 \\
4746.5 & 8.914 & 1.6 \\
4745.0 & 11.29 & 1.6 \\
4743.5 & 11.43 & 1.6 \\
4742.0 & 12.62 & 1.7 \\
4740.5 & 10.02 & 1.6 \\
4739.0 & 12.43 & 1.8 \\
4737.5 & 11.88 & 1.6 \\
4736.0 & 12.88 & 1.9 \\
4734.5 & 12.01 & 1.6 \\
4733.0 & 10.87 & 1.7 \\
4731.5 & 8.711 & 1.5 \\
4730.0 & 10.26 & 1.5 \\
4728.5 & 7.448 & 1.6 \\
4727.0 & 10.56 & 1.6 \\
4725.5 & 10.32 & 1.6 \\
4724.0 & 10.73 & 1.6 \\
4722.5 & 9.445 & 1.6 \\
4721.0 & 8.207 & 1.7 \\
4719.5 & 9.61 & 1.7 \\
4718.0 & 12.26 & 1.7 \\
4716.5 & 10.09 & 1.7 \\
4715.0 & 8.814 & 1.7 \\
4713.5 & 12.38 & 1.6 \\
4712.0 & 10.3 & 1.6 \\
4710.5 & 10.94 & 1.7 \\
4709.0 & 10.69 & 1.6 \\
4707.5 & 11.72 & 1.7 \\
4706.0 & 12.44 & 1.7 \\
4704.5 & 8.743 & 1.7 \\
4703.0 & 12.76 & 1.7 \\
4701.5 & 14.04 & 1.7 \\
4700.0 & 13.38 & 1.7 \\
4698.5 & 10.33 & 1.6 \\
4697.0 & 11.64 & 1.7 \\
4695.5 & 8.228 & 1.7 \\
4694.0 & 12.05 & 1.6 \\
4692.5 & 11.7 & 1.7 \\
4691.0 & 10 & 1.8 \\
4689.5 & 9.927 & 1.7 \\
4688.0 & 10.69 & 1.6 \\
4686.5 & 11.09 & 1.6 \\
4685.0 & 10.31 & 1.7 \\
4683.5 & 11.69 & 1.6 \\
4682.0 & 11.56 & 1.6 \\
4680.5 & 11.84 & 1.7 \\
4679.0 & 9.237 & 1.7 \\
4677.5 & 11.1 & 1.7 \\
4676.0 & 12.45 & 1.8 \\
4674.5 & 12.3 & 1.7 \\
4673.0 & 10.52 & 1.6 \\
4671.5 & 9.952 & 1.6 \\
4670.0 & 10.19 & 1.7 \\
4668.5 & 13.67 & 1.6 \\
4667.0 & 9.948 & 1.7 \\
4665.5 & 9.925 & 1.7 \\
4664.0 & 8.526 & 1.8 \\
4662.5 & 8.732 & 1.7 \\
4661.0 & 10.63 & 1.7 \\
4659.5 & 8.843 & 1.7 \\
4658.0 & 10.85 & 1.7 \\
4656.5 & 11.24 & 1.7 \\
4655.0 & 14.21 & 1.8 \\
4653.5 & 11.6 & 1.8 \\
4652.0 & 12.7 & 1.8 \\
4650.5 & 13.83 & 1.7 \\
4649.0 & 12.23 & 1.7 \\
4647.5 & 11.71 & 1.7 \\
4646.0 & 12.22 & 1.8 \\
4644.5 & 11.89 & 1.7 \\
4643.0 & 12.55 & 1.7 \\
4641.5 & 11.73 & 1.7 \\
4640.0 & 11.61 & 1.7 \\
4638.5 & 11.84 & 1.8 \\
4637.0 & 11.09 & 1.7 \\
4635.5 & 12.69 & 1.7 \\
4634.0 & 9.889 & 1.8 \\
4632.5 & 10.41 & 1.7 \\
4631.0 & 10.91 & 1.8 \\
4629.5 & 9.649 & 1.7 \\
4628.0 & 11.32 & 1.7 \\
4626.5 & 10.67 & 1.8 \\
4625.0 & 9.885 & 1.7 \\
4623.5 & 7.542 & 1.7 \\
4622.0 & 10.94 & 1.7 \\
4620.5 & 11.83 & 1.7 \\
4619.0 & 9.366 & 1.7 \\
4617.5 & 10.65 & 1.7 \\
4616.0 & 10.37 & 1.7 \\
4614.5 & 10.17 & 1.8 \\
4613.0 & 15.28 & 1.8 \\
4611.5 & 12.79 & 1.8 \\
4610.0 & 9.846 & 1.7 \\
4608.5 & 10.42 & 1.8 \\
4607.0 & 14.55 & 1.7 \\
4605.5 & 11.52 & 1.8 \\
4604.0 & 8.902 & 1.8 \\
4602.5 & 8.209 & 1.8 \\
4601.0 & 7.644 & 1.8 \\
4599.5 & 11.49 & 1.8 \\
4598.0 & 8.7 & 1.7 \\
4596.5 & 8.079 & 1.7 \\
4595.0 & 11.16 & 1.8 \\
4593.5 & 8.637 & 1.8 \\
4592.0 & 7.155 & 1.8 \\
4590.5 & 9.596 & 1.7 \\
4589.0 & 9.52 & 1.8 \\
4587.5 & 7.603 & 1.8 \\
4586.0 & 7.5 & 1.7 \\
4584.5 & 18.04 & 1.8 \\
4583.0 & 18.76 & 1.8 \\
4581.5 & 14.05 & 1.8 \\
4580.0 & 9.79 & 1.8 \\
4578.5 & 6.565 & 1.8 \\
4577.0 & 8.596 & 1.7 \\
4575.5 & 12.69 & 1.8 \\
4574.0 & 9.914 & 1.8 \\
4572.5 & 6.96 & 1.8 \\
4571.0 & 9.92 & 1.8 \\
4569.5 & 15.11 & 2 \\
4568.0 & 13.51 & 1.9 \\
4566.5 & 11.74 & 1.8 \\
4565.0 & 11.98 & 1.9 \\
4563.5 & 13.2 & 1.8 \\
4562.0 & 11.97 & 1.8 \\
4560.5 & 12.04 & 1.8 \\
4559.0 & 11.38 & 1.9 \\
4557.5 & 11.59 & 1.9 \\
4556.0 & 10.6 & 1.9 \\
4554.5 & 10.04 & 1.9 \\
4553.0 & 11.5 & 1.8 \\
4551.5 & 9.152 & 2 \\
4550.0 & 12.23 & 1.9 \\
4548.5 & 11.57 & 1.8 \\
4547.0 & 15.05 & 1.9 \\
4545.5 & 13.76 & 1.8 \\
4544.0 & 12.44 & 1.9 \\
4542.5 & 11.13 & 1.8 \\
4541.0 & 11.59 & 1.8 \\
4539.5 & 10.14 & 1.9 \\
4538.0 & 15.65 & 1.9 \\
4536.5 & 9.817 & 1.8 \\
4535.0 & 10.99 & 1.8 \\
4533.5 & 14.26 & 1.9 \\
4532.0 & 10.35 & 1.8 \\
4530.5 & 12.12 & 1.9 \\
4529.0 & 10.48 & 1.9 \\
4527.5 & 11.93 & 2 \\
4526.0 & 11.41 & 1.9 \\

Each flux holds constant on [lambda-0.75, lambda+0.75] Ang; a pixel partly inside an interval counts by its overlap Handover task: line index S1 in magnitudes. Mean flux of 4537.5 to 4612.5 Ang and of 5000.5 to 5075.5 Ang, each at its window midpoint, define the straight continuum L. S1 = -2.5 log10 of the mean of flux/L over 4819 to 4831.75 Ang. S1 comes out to 0.13 mag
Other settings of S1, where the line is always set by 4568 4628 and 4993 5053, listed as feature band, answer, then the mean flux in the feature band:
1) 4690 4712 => -0.06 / 11.3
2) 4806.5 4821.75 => 0.22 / 8.91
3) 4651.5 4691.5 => -0.02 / 10.9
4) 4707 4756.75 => 0.03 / 10.5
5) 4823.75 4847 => 0.10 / 9.92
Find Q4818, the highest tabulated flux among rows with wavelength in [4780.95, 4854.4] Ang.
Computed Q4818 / 32.31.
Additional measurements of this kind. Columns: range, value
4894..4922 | 12.8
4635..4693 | 14.21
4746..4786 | 14.05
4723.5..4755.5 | 12.91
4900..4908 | 12.31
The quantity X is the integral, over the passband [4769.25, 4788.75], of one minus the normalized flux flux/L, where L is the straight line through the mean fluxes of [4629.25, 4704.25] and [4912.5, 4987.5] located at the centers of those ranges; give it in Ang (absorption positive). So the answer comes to 0.6 Ang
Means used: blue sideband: 11.2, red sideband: 11.2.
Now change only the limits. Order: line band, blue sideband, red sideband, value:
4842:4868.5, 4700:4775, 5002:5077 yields -4.8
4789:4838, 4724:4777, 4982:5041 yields 3.4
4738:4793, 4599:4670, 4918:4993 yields 1.1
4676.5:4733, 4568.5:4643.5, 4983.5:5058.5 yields 0.3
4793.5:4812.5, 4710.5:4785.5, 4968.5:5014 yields 1.0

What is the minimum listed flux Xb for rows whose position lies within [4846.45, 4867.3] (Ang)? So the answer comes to 8.033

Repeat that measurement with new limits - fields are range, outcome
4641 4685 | 8.526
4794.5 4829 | 6.887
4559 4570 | 11.38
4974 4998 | 7.571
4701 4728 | 8.207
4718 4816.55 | 6.854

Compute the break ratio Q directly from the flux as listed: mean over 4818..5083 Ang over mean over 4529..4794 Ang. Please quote 1.0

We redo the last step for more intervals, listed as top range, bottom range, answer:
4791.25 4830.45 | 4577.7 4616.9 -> 0.93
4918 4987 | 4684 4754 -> 1.05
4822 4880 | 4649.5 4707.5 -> 1.04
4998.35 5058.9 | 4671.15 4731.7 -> 1.04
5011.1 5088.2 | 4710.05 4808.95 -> 1.05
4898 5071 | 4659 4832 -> 1.05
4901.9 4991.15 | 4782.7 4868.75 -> 1.01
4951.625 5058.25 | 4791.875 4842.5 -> 1.12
